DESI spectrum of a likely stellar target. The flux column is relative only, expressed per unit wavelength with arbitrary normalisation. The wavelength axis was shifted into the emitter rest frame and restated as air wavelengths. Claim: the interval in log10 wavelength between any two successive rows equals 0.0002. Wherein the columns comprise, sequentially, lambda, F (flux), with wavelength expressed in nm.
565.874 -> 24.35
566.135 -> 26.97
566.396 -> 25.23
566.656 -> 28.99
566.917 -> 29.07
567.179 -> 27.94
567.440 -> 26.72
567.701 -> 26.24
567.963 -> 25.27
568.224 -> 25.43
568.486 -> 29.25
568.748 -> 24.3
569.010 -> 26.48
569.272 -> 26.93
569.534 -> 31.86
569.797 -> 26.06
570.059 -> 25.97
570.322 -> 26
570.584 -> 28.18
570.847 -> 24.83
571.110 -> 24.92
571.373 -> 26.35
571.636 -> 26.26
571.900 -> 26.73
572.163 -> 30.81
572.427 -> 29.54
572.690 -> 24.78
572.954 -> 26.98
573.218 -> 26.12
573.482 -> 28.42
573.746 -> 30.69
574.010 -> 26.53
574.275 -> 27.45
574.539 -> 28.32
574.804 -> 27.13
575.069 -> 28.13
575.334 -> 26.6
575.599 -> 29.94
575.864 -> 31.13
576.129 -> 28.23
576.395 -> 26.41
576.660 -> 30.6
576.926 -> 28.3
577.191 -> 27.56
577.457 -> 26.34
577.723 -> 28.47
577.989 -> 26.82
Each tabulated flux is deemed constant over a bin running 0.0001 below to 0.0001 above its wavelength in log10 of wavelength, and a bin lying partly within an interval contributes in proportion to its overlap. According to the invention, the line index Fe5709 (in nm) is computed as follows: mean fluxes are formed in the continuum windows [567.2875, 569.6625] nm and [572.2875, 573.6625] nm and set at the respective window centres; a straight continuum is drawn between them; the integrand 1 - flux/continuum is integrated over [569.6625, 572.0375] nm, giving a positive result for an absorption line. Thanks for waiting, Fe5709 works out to 0.09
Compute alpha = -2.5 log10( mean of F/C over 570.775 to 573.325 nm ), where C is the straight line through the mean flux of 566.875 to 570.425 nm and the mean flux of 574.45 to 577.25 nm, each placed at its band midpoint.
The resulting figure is 0.03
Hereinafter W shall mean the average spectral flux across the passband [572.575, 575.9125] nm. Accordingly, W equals 27.8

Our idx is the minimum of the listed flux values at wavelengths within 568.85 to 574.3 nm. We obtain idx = 24.78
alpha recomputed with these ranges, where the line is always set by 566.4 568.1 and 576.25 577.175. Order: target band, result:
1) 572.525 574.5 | 0.02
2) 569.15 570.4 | 0.00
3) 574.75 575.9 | -0.01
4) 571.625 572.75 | -0.01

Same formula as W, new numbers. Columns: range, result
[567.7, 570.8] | 26.8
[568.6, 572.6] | 27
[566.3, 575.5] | 27.2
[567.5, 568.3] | 25.8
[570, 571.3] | 26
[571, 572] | 26.1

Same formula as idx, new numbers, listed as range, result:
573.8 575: 26.53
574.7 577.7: 26.34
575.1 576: 26.6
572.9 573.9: 26.12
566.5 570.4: 24.3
